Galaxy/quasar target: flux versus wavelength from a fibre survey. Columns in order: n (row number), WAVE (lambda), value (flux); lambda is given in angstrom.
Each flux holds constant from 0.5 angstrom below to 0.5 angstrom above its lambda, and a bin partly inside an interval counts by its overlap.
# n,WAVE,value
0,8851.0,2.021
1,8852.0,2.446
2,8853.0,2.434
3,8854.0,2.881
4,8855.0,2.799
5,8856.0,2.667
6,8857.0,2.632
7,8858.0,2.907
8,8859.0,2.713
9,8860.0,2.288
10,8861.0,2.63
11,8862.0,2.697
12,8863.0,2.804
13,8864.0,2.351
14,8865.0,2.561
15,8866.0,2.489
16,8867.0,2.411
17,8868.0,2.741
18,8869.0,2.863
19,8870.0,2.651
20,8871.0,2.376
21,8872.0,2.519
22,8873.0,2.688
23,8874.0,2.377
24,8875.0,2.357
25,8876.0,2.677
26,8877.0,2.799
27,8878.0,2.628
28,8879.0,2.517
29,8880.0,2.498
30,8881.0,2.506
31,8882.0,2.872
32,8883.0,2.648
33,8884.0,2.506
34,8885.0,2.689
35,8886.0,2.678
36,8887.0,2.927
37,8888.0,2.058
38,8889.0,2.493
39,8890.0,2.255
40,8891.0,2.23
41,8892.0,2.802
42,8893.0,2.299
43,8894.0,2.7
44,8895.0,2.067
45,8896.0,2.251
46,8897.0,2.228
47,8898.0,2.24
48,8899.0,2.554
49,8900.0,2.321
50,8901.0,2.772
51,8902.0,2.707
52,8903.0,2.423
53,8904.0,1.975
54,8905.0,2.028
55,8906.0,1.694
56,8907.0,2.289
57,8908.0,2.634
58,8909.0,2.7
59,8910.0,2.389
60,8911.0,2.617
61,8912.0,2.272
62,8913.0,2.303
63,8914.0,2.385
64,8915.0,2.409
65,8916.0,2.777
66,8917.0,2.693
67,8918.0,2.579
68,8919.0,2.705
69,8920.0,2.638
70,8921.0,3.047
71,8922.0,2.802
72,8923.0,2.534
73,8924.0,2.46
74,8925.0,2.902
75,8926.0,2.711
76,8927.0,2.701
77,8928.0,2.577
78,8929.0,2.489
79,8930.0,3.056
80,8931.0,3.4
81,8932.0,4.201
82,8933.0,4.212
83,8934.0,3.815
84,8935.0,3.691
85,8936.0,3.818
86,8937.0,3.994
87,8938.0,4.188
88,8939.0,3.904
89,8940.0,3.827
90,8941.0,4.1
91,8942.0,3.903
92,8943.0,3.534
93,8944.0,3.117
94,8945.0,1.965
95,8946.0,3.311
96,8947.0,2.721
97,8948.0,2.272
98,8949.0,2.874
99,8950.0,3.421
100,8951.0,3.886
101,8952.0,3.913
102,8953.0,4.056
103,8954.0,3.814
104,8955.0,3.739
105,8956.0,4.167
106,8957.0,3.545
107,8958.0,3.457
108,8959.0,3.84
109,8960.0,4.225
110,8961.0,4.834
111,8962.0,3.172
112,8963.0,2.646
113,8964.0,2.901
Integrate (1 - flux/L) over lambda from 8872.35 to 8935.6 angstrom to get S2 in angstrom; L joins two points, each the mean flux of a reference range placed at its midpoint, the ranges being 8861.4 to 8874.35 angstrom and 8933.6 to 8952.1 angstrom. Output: 8.1 angstrom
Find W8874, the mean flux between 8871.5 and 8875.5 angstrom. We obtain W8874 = 2.49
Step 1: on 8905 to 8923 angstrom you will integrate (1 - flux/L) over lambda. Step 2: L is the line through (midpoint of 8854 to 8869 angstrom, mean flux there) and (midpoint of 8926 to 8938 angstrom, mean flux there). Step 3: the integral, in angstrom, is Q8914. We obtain 4.1 angstrom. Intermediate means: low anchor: 2.64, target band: 2.51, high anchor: 3.45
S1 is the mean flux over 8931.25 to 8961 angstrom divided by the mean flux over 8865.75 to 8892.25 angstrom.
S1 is 1.43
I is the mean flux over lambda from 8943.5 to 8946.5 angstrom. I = 2.8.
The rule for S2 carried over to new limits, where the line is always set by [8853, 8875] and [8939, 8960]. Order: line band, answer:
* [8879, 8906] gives 4.3 angstrom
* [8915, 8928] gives 2.1 angstrom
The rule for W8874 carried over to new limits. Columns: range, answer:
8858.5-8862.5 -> 2.58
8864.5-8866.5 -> 2.52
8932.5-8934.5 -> 4.01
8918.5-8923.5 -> 2.75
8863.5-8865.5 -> 2.46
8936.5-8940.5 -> 3.98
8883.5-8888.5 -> 2.57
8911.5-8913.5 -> 2.29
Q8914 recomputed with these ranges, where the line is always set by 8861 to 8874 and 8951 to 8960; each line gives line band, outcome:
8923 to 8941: 0.59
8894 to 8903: 1.84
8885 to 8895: 1.46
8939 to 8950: 1.41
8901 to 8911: 2.50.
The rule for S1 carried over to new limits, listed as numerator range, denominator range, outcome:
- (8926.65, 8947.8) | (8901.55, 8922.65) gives 1.39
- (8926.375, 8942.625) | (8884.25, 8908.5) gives 1.51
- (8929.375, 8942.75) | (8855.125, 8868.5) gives 1.47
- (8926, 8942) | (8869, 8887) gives 1.37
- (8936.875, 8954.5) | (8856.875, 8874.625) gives 1.34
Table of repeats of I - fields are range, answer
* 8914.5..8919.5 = 2.63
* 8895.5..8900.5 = 2.32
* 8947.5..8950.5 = 2.86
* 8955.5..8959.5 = 3.75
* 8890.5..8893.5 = 2.44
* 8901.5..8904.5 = 2.37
